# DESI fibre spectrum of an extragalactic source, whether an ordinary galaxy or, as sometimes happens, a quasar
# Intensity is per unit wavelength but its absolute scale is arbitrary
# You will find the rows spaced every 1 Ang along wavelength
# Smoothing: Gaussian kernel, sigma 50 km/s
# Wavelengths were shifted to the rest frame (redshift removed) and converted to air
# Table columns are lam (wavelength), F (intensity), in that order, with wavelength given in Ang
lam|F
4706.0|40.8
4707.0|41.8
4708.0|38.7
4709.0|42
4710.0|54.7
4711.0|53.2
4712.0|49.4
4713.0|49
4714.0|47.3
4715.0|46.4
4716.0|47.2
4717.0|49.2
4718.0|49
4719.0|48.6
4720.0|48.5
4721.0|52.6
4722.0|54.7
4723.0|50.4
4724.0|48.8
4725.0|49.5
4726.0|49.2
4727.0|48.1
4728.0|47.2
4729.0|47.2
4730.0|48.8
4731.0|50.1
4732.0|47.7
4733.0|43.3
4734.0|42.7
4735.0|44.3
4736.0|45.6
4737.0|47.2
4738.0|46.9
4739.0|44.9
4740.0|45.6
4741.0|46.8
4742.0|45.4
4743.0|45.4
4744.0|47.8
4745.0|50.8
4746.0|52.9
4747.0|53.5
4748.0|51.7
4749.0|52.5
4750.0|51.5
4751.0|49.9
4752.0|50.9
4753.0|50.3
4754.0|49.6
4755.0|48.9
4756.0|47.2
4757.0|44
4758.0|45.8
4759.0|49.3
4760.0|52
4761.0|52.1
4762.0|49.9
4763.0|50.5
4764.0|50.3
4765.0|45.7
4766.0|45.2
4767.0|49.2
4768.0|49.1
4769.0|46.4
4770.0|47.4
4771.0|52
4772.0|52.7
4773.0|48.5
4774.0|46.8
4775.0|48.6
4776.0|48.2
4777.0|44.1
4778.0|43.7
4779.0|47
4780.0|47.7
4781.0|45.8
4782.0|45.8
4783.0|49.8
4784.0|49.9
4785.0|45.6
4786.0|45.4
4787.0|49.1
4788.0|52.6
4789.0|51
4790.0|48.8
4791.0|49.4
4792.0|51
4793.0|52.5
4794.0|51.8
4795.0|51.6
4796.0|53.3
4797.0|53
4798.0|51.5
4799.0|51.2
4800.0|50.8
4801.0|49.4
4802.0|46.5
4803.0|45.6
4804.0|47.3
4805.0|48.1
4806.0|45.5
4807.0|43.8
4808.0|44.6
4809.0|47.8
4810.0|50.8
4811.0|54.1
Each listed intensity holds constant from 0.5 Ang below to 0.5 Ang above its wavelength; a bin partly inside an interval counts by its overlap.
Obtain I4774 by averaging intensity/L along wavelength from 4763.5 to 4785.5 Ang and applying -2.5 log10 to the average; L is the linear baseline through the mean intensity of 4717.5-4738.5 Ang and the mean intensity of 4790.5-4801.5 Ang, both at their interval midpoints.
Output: 0.06 mag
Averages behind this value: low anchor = 48.1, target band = 47.7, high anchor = 51.4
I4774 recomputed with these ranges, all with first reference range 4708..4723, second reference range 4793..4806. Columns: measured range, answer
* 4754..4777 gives 0.023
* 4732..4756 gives 0.027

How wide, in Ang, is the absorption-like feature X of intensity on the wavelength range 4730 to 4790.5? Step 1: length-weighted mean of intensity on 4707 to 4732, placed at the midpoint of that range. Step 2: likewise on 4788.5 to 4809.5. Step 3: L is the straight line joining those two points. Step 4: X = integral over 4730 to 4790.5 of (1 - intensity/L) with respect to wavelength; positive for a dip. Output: 0.9 Ang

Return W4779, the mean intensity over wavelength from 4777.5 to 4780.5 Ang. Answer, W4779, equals 46.1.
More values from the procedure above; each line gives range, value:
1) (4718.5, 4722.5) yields 51.1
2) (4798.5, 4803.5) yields 48.7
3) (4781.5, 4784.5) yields 48.5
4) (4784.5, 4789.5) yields 48.7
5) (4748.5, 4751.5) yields 51.3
